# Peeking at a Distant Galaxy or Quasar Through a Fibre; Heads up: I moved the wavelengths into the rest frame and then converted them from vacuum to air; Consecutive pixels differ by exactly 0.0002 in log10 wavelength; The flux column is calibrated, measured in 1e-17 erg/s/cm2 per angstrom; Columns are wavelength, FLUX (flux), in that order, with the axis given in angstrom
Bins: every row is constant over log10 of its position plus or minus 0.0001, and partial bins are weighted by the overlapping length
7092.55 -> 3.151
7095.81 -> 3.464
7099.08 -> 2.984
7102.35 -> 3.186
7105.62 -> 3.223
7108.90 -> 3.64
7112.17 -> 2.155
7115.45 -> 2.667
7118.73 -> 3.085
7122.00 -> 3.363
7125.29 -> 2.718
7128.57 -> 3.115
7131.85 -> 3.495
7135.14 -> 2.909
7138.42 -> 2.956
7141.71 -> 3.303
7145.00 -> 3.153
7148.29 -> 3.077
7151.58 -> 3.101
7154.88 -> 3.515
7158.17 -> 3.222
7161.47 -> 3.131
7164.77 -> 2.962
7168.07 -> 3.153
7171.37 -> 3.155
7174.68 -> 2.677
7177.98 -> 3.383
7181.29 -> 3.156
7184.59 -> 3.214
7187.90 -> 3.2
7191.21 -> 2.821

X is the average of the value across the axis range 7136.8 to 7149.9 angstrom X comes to 3.12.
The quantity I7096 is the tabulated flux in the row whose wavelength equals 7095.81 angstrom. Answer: 3.464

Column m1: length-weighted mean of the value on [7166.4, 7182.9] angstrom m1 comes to 3.1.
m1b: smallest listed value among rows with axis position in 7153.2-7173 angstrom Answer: 2.962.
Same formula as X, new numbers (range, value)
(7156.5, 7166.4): 3.11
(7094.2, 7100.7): 3.22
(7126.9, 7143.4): 3.16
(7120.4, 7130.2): 3.06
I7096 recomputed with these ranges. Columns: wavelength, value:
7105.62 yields 3.223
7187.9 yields 3.2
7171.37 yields 3.155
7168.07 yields 3.153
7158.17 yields 3.222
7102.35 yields 3.186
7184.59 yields 3.214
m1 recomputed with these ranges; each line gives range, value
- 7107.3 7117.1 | 2.82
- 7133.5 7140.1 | 2.94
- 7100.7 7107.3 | 3.2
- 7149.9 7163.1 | 3.24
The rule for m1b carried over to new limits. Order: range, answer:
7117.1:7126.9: 2.718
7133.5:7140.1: 2.909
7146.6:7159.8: 3.077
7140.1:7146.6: 3.153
